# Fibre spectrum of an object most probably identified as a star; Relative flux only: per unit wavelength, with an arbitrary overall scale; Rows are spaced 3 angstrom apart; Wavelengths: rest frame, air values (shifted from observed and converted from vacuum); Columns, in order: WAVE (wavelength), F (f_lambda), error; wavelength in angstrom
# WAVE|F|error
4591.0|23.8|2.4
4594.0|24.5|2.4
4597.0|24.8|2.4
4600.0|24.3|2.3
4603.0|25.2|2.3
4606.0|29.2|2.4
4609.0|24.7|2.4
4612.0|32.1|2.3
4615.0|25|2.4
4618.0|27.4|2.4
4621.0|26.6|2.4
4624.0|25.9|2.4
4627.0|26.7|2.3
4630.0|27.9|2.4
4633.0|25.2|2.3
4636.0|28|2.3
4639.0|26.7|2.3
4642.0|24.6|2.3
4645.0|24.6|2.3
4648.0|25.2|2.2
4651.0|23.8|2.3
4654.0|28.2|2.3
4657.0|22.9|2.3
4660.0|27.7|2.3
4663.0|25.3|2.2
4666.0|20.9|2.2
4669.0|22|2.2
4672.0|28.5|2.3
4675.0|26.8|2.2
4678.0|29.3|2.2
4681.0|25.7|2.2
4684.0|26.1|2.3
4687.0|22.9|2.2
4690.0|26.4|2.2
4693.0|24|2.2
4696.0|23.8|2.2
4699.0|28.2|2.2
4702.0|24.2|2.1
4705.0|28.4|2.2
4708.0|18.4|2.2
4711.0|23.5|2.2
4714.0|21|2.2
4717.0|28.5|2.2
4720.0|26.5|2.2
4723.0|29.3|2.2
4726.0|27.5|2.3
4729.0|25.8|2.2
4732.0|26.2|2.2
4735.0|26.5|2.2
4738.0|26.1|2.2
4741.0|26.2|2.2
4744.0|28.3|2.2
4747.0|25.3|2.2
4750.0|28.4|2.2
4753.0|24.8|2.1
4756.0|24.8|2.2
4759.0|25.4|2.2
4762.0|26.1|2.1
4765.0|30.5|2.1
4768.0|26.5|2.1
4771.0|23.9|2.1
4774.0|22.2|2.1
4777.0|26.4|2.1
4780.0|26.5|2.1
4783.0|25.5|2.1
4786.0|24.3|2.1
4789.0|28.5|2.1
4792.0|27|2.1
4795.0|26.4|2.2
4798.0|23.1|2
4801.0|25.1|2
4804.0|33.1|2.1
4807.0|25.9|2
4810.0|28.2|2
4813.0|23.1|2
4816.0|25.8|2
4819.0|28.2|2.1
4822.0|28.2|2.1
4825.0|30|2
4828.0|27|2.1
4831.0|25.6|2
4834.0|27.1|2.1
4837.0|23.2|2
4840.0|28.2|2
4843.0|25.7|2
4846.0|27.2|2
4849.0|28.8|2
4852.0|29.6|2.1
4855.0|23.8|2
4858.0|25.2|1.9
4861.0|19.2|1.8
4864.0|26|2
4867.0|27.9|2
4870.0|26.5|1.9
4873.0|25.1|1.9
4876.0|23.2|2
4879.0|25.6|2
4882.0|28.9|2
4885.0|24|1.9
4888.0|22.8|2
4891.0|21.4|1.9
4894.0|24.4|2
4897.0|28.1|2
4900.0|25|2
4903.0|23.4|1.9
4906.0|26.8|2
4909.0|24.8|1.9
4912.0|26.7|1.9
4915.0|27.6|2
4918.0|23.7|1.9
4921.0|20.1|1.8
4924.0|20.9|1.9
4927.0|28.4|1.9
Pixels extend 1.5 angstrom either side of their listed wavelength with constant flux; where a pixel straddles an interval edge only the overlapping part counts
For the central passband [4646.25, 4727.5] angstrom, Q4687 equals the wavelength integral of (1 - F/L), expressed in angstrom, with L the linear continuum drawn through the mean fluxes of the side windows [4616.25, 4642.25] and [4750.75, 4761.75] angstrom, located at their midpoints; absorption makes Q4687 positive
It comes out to 2.13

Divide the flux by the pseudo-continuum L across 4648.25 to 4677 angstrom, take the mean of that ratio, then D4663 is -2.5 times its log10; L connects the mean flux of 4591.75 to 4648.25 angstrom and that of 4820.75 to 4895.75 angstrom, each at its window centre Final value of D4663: 0.04 mag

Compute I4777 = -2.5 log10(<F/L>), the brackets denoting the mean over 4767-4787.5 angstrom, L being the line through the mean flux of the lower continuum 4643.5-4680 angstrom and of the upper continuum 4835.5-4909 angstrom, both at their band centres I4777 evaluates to 0.02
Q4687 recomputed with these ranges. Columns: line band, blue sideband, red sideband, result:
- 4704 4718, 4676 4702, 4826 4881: 1.1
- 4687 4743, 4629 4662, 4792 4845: 1.4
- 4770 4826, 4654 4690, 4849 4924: -2.7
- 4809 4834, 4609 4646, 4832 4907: -1.2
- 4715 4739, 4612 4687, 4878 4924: -1.3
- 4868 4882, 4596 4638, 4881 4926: -0.5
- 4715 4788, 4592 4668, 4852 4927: -2.7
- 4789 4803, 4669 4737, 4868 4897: -0.4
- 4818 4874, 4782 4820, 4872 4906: -1.8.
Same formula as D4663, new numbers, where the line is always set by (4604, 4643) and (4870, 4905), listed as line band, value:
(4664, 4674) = 0.11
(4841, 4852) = -0.10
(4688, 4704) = 0.04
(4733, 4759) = -0.01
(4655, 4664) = 0.05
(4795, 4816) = -0.04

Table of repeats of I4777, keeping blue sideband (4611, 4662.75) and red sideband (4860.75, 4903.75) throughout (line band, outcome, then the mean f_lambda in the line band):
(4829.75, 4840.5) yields -0.03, 25.8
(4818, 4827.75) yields -0.13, 28.6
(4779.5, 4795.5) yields -0.04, 26.4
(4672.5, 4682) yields -0.06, 27.5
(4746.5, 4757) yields -0.01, 25.9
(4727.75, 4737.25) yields -0.02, 26.2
